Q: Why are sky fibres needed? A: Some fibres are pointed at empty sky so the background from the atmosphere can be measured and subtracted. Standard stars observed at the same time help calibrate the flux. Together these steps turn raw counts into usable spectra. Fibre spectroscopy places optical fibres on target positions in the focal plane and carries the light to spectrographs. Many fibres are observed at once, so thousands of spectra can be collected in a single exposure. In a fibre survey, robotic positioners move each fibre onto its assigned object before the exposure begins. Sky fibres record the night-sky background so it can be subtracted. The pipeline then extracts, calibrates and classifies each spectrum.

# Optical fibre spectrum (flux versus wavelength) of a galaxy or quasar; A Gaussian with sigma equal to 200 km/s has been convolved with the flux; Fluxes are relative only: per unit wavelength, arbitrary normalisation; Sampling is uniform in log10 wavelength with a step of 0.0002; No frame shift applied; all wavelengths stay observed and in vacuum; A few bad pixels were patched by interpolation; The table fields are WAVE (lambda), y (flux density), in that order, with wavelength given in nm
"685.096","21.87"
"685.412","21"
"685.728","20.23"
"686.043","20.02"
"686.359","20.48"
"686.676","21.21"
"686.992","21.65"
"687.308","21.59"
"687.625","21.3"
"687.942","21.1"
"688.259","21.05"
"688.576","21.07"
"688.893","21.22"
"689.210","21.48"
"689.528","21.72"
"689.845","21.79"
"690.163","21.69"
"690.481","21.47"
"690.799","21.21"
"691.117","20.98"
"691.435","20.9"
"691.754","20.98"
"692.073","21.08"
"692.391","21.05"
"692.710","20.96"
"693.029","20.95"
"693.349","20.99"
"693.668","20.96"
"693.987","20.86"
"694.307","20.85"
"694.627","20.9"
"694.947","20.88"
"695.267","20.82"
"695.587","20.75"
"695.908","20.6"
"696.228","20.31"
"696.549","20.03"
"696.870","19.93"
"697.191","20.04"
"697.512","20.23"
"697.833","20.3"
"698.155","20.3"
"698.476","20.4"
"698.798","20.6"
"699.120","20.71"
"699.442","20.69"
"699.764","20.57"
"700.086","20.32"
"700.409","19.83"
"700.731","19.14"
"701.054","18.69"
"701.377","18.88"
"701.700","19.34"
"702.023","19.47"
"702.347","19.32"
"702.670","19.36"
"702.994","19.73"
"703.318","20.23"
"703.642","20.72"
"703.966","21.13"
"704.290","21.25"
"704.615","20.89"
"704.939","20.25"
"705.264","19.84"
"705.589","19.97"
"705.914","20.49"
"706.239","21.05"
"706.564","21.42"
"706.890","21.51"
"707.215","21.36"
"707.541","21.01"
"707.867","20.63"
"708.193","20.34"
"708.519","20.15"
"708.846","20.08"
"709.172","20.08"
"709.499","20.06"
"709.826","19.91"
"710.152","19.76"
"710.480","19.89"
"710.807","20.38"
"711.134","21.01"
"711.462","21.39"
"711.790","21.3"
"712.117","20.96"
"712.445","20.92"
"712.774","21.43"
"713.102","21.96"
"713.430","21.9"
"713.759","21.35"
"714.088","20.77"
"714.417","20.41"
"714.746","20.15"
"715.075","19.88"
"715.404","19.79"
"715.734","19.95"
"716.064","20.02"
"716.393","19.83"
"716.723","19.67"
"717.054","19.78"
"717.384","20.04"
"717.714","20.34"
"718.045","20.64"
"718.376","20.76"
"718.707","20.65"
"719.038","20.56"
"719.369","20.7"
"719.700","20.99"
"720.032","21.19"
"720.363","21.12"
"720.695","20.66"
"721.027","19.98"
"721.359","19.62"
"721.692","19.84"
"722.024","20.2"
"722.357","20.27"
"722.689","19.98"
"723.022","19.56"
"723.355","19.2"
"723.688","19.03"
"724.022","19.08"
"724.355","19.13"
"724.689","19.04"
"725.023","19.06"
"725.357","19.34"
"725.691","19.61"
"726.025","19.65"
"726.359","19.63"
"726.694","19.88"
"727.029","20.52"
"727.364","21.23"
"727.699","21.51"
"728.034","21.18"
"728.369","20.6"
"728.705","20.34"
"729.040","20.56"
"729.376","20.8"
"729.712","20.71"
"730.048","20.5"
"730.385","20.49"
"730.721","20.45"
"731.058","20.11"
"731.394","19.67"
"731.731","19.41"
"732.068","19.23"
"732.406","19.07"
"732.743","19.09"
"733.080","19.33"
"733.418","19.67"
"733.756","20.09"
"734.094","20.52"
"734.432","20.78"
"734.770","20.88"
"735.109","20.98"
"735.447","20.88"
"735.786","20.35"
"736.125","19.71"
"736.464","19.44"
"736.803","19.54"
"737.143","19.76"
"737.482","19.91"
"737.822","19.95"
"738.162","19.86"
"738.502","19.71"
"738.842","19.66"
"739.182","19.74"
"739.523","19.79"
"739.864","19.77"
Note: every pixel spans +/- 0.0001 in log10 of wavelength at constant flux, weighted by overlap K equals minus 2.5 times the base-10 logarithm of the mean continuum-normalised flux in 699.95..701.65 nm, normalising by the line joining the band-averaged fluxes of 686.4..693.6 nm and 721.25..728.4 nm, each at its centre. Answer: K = 0.08 mag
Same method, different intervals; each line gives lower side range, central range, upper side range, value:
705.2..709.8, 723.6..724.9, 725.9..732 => 0.08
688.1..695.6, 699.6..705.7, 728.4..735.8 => 0.05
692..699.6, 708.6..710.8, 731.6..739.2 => 0.02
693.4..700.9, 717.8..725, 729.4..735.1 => 0.00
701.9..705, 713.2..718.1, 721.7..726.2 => -0.03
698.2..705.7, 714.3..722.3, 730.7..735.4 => -0.01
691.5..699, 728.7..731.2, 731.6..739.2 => -0.03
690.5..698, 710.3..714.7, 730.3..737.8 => -0.03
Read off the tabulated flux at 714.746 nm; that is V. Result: 20.15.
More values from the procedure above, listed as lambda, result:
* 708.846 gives 20.08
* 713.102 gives 21.96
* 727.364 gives 21.23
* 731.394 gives 19.67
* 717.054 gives 19.78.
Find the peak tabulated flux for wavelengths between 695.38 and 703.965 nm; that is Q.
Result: 20.75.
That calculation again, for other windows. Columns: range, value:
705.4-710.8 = 21.51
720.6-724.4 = 20.66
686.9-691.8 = 21.79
